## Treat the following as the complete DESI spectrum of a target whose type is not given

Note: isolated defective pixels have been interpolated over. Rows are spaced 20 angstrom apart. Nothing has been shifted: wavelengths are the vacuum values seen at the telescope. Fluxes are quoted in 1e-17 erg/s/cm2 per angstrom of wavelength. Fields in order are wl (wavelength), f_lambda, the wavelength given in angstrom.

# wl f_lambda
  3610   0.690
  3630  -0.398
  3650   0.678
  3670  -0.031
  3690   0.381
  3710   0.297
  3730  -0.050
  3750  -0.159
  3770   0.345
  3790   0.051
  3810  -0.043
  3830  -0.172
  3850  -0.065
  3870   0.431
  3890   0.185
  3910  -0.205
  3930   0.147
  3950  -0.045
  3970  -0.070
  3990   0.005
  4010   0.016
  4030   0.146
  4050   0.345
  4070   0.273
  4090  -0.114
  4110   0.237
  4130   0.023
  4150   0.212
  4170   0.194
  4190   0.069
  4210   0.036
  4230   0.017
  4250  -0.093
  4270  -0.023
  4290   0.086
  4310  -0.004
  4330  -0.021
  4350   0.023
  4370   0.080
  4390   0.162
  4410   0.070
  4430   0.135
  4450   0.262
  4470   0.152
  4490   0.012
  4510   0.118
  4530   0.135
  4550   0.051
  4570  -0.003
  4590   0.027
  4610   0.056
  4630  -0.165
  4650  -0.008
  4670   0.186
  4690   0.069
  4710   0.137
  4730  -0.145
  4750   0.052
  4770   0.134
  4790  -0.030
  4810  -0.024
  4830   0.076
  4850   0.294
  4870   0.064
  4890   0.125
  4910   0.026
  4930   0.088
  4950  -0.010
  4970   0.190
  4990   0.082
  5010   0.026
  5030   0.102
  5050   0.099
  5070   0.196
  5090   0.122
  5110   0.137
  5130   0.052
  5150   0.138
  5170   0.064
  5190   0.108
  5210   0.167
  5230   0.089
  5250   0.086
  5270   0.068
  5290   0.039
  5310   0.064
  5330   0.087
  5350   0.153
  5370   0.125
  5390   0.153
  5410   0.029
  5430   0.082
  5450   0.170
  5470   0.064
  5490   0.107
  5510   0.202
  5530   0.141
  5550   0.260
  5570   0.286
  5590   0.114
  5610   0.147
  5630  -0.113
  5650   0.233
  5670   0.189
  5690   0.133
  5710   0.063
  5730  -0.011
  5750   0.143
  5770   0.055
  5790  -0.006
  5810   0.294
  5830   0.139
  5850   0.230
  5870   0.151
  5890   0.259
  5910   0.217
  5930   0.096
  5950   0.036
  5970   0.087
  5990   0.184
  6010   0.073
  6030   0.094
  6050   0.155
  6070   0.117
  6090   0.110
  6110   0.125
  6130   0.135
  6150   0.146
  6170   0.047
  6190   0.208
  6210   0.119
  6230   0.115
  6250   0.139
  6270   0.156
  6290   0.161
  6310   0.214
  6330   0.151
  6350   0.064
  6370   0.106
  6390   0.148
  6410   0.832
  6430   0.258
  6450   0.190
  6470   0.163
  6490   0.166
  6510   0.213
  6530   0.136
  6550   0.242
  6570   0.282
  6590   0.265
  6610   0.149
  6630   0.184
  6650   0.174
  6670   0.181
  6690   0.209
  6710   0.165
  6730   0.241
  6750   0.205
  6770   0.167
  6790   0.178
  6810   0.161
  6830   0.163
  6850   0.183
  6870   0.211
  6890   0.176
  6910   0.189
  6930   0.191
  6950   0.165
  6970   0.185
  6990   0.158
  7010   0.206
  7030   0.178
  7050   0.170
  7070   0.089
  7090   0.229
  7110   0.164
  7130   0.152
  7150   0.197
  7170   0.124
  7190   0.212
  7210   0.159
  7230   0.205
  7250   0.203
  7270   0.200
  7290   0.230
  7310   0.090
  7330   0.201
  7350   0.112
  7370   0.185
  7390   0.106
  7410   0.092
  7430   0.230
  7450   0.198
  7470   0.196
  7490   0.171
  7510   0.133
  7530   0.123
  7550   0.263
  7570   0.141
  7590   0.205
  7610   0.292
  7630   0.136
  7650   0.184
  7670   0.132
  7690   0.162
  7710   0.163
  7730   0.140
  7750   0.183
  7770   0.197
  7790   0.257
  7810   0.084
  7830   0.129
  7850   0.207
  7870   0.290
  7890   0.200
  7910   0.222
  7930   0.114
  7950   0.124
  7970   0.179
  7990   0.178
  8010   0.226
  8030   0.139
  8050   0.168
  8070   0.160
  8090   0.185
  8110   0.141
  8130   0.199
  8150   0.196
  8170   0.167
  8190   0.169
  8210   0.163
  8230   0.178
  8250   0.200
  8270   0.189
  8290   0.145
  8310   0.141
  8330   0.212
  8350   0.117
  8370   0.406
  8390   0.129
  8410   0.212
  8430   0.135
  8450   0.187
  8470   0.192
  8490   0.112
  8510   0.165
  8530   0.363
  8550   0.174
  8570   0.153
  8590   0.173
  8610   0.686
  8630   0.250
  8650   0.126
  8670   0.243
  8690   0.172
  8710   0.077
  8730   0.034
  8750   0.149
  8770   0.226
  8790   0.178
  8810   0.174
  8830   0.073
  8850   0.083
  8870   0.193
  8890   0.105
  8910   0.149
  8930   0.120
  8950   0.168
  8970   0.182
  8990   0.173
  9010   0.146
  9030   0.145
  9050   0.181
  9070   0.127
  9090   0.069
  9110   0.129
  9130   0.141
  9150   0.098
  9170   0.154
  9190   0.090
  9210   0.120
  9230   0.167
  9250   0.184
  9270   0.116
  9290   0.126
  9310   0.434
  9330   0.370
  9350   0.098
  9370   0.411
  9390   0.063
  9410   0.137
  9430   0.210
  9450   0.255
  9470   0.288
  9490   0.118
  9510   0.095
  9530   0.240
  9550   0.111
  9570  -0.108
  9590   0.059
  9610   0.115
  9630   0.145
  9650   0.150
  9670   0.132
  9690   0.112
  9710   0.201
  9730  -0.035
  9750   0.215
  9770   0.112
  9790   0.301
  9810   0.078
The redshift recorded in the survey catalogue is 0.721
